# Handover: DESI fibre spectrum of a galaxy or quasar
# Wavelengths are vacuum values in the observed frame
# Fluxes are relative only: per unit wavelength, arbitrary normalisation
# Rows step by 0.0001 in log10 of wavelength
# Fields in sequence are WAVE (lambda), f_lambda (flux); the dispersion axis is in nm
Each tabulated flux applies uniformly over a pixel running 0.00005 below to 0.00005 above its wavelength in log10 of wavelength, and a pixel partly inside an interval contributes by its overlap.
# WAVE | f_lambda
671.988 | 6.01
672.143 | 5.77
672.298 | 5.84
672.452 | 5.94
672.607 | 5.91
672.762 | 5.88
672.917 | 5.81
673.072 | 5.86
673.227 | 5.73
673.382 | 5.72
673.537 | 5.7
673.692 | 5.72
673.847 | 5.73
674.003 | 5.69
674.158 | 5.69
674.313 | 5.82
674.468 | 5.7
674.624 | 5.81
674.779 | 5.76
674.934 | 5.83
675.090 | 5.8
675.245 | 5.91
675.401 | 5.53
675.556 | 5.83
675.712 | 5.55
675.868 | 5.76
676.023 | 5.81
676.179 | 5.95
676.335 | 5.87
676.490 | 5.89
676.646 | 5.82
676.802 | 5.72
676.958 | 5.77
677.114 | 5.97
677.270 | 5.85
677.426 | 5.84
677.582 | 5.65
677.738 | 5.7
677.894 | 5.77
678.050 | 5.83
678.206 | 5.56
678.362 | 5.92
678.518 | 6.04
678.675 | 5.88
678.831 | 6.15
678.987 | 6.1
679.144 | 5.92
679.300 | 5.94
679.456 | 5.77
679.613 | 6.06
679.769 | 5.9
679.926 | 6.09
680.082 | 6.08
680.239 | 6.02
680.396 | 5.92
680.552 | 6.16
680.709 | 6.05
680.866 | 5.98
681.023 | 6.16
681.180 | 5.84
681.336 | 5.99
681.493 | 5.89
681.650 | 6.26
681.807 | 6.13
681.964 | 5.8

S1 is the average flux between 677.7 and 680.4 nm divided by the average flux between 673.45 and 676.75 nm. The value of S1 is 1.03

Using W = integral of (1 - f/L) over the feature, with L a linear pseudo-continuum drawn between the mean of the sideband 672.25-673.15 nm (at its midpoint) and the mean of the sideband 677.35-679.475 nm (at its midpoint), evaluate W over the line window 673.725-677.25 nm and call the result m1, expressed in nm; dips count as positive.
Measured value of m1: 0.054 nm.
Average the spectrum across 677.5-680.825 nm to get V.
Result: 5.93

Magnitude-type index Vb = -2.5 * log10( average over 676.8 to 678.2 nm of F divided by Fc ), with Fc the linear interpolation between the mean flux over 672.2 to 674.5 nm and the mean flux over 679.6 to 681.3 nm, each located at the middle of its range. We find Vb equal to 0.03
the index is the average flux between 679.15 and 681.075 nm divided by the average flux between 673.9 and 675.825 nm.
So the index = 1.0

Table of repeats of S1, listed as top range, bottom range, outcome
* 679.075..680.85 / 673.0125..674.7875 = 1.04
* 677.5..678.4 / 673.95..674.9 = 1.00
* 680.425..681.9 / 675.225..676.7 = 1.04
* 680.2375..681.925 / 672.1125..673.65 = 1.04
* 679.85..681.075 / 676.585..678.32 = 1.05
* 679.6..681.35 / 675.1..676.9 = 1.04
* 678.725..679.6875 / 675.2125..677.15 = 1.03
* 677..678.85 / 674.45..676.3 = 1.01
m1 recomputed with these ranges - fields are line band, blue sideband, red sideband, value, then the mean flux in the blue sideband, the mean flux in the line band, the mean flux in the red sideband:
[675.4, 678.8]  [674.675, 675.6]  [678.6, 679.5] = 0.040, 5.78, 5.81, 5.97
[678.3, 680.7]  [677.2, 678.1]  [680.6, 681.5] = -0.042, 5.77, 6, 6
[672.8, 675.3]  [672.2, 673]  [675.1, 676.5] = 0.029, 5.87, 5.77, 5.79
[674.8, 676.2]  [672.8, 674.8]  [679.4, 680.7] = 0.013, 5.75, 5.77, 6.01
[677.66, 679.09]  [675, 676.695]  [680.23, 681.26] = 0.006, 5.79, 5.88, 6.02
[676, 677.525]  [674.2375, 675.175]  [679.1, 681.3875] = 0.005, 5.79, 5.85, 6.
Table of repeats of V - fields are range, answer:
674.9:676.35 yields 5.78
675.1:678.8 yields 5.81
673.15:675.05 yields 5.74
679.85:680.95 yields 6.04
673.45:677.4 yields 5.78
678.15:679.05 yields 5.95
